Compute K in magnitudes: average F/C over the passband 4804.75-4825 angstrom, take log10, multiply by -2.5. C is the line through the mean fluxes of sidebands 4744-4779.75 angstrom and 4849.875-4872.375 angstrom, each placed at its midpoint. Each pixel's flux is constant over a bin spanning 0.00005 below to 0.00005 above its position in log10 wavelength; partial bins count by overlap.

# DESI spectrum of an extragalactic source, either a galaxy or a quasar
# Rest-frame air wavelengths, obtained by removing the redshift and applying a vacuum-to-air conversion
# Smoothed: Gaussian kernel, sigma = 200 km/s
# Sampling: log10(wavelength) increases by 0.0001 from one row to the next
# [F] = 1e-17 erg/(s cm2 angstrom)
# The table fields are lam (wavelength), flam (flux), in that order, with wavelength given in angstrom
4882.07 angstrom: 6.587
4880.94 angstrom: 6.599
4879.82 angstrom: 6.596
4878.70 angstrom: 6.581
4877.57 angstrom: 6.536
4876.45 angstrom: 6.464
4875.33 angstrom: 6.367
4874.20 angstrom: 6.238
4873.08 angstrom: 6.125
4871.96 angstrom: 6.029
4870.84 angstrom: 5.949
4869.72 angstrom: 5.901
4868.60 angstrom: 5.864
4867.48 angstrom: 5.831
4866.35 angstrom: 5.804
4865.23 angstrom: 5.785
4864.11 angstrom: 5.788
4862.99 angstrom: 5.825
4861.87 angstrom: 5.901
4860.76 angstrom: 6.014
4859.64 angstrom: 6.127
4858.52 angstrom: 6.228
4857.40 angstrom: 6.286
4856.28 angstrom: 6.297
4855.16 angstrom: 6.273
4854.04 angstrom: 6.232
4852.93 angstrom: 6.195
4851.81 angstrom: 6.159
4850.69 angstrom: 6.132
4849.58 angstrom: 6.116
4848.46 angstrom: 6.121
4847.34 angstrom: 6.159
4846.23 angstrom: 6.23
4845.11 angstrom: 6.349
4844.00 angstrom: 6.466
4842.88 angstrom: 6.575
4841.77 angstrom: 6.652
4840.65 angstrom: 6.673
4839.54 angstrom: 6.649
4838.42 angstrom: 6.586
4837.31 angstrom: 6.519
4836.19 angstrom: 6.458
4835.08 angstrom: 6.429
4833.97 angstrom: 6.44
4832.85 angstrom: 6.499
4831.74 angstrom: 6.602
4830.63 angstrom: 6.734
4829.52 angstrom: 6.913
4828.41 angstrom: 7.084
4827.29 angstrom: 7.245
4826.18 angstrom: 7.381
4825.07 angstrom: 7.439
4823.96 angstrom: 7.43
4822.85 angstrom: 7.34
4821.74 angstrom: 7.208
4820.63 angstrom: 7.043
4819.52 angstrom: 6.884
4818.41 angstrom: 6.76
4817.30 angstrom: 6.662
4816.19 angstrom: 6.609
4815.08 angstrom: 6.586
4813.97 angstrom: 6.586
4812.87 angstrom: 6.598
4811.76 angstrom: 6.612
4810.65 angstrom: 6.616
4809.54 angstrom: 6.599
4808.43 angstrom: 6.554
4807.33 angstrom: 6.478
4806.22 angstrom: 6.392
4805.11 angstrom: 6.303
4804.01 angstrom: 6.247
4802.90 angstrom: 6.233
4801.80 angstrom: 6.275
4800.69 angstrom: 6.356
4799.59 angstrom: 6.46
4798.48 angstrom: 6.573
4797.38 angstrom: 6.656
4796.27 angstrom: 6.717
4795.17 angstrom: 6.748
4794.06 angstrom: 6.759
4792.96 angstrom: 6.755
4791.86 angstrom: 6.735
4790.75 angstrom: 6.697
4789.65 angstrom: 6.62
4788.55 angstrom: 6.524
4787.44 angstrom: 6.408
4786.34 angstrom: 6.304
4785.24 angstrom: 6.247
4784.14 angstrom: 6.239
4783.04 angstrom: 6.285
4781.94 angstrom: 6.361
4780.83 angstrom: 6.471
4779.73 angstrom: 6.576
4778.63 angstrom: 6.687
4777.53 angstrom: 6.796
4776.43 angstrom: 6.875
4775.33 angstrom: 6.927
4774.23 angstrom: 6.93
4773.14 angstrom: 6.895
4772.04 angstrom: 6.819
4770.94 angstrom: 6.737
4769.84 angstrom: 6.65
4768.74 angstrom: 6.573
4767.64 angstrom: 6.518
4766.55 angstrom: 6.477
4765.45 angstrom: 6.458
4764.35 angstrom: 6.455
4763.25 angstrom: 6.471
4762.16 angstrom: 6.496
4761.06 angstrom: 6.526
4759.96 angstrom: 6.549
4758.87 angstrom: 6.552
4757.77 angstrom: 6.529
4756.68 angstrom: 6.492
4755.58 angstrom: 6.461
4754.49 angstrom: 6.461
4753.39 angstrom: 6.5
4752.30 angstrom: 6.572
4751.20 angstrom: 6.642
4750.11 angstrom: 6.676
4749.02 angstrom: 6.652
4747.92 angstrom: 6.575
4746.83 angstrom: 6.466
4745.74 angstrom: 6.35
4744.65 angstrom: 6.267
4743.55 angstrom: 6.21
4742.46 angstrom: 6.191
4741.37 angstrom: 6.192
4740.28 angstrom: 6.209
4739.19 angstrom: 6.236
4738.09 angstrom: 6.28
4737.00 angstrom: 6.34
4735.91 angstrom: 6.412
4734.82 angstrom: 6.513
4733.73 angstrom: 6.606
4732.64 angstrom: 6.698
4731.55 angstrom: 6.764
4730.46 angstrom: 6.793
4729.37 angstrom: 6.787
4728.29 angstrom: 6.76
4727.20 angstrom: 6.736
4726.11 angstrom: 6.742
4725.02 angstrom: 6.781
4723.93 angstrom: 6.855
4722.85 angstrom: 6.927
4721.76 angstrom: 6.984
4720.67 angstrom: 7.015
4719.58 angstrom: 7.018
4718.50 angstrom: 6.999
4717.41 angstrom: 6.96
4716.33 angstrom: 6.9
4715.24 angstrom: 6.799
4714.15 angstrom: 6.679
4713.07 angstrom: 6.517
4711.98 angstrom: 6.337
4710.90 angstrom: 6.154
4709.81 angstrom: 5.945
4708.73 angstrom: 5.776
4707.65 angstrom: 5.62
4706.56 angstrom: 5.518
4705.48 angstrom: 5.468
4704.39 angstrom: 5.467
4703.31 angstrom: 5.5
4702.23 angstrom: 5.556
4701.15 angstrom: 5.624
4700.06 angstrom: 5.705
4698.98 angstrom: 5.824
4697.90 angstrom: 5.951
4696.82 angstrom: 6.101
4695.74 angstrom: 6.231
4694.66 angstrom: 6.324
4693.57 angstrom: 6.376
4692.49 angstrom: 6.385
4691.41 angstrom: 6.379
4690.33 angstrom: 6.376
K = -0.08 mag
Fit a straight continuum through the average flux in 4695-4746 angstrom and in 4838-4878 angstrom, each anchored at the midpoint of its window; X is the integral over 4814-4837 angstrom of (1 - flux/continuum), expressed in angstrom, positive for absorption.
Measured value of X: -2.4 angstrom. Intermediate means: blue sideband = 6.35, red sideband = 6.19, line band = 6.87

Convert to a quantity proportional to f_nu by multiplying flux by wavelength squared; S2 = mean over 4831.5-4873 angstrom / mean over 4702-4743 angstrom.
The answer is 1.0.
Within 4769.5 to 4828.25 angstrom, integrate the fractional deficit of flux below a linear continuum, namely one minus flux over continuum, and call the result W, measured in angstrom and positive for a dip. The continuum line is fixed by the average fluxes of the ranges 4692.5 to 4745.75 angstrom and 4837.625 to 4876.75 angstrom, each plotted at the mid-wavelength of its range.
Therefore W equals -4.0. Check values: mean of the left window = 6.35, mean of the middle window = 6.68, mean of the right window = 6.18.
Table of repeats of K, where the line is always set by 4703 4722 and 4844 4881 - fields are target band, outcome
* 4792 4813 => -0.052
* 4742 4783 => -0.051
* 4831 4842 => -0.062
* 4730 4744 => -0.022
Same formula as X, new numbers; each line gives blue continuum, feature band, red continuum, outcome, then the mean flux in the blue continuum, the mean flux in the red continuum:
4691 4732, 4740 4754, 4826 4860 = -0.1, 6.35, 6.47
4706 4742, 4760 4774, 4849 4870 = -0.5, 6.54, 6.04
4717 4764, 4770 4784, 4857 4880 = -0.5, 6.59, 6.1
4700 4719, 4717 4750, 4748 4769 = -1.6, 6.09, 6.53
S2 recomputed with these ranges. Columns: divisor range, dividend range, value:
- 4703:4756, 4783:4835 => 1.07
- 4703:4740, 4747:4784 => 1.04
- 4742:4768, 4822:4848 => 1.07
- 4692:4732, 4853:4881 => 1.03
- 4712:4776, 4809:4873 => 1.02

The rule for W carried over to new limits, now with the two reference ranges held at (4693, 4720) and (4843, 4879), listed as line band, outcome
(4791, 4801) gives -0.8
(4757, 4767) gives -0.6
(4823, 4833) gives -1.5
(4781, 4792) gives -0.5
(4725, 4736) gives -1.0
